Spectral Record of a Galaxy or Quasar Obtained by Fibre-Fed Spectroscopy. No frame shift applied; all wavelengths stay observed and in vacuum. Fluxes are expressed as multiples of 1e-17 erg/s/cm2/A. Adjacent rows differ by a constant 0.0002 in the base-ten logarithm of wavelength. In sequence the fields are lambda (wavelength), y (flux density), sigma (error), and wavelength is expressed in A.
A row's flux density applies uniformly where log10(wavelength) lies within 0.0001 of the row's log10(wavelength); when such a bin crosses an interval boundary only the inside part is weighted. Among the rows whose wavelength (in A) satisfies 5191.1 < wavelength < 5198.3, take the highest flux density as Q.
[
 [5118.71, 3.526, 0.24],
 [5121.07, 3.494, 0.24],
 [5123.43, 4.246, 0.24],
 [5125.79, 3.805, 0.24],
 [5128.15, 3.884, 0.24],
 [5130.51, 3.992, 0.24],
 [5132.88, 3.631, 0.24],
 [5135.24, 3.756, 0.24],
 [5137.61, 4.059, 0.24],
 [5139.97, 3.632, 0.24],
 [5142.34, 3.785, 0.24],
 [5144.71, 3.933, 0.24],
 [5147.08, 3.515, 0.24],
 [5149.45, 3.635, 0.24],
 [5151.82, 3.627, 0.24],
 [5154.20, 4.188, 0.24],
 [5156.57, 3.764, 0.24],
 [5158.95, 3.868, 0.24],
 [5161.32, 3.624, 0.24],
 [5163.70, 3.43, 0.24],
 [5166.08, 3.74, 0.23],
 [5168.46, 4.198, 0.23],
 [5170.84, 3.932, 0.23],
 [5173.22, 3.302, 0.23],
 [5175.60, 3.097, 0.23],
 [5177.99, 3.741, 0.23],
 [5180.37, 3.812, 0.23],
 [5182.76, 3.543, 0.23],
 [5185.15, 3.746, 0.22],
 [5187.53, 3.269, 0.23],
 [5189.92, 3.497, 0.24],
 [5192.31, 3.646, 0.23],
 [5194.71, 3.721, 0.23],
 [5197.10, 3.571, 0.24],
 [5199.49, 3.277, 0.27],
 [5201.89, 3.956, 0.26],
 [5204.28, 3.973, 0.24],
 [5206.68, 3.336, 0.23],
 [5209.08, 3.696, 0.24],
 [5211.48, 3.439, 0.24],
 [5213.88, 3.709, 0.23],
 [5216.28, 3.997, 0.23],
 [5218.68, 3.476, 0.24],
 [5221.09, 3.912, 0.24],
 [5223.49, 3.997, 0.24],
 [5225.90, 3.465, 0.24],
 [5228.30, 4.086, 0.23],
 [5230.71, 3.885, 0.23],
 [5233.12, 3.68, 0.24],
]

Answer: 3.721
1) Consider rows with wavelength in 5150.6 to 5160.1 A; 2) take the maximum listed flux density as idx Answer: 4.188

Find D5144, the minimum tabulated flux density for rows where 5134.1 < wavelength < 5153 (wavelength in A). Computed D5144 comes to 3.515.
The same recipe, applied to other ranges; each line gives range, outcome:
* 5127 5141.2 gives 3.631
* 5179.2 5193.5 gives 3.269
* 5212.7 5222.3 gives 3.476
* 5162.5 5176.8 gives 3.097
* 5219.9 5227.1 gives 3.465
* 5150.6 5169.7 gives 3.43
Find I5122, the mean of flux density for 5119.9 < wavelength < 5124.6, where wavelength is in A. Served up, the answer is 3.87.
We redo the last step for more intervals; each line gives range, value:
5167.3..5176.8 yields 3.63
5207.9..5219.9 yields 3.66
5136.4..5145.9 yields 3.85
